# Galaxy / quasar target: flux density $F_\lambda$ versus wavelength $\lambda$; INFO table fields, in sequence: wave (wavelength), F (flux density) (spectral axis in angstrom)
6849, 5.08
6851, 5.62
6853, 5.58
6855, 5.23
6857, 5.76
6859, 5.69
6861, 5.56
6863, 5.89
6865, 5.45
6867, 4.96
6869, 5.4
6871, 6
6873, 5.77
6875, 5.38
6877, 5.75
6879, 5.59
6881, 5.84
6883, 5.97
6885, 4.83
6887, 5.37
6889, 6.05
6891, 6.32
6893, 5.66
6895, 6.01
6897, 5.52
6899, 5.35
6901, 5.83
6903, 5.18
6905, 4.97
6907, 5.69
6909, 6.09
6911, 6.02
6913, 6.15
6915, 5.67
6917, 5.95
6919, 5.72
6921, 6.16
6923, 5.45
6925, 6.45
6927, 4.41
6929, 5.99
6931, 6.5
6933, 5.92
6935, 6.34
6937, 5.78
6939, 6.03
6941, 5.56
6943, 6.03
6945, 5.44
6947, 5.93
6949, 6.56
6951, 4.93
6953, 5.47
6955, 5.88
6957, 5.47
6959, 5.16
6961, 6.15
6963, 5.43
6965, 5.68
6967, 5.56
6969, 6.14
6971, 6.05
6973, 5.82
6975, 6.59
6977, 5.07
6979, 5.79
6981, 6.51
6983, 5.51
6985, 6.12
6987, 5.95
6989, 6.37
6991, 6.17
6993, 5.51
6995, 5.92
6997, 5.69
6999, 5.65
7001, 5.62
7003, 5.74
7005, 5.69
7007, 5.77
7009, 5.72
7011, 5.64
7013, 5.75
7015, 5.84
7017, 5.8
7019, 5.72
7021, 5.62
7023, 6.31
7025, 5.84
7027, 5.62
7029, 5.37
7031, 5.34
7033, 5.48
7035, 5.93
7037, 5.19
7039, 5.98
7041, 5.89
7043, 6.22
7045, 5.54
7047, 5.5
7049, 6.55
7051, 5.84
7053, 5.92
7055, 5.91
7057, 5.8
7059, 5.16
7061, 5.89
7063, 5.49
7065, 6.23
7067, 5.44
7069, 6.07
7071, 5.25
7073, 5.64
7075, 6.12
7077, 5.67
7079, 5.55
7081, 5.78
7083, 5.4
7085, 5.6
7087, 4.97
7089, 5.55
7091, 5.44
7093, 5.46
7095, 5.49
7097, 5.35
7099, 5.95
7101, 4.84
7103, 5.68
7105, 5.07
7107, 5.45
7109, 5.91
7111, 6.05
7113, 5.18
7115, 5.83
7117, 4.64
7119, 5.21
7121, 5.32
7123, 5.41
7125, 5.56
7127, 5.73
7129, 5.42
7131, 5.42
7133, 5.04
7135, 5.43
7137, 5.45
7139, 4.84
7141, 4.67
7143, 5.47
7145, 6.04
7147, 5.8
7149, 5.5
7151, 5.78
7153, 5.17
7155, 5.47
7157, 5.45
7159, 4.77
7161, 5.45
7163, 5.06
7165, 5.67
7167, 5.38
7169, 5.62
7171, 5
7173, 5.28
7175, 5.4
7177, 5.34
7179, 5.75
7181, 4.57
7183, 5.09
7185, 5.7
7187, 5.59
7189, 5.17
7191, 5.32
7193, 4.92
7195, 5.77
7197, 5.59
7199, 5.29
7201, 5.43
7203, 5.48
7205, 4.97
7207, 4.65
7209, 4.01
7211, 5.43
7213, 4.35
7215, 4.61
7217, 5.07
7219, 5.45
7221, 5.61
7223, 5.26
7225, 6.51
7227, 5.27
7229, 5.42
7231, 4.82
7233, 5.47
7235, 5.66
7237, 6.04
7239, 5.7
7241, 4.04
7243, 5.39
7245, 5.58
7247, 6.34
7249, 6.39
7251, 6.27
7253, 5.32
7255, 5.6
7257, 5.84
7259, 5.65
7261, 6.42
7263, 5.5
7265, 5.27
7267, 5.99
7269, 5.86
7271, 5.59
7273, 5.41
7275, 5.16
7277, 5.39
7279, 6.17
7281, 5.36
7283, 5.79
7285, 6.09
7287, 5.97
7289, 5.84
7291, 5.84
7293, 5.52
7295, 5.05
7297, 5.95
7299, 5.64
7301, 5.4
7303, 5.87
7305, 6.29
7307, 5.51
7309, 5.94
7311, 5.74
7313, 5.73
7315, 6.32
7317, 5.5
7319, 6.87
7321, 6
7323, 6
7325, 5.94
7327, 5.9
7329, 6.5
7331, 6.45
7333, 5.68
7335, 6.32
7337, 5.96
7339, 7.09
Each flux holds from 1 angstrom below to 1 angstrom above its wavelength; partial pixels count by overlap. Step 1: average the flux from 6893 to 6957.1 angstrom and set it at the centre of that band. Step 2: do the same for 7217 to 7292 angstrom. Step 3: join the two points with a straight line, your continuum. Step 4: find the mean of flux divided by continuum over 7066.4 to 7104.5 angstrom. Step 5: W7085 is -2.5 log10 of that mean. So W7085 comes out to 0.03 mag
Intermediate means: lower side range 5.77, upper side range 5.65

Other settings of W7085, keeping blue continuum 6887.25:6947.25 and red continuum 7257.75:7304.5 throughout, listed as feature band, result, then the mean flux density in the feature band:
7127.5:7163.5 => 0.07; 5.36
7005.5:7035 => 0.01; 5.71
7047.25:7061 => -0.02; 5.85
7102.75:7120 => 0.06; 5.44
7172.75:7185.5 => 0.09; 5.29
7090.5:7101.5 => 0.06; 5.45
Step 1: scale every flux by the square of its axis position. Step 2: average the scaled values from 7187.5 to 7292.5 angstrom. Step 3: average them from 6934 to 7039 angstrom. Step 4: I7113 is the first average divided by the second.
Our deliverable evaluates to 1.0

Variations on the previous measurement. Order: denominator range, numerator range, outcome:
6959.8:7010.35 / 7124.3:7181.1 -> 0.96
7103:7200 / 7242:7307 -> 1.10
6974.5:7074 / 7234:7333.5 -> 1.08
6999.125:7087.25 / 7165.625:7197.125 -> 0.97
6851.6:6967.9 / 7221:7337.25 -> 1.12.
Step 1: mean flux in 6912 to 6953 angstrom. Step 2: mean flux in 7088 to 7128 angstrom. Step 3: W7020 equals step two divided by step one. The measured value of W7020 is 0.93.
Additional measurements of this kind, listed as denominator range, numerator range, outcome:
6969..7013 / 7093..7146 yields 0.92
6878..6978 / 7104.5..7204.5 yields 0.93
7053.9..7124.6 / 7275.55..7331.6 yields 1.06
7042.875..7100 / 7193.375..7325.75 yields 0.99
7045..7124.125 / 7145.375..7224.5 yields 0.95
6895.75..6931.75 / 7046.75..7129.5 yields 0.97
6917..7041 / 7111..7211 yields 0.92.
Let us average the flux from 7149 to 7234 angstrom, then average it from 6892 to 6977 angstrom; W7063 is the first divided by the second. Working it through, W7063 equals 0.91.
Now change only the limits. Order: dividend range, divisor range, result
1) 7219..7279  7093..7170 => 1.04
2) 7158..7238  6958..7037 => 0.91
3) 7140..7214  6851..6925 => 0.93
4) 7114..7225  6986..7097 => 0.93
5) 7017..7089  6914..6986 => 0.98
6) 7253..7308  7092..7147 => 1.05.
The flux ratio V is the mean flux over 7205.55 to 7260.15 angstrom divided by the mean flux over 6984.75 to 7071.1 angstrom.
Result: 0.93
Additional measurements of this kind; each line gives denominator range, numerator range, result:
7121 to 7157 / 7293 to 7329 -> 1.08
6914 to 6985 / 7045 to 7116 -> 0.97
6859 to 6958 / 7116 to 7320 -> 0.96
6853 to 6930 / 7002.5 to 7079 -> 1.02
